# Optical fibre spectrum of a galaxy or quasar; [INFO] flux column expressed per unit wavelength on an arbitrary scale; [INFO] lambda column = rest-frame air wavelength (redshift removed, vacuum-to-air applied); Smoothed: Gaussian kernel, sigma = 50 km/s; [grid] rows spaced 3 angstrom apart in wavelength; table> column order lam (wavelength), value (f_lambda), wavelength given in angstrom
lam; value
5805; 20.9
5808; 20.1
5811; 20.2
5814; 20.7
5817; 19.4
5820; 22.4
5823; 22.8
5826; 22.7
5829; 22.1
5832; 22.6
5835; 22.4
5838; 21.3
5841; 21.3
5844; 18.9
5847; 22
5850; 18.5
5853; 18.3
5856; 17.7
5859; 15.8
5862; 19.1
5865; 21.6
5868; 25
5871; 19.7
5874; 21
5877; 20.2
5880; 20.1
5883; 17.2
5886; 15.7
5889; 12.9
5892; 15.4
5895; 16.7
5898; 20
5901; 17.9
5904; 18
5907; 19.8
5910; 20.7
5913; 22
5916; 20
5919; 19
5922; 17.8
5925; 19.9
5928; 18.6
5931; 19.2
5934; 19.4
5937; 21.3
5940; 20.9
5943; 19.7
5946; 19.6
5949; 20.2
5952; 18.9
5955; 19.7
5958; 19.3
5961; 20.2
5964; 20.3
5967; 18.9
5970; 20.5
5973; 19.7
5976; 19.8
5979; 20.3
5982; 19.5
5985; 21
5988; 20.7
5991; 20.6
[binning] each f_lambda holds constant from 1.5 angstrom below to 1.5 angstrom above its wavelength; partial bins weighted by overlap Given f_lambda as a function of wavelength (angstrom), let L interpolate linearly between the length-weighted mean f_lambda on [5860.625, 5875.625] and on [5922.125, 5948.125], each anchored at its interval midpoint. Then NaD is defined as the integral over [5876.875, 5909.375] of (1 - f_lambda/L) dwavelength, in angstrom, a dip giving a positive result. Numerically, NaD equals 4.86 angstrom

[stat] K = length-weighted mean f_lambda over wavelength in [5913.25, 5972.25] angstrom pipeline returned 19.7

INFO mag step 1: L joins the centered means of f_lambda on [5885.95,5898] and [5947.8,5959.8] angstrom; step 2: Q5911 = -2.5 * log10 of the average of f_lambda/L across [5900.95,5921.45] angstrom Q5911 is -0.165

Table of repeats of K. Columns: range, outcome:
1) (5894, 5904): 18.2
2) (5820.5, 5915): 19.7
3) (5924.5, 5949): 19.8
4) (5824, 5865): 20.3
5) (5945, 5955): 19.6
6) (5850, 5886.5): 19.3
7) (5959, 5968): 19.8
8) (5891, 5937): 19.1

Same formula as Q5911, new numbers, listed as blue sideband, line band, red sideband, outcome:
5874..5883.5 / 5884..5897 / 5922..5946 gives 0.263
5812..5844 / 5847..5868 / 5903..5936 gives 0.093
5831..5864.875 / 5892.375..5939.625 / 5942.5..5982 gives 0.028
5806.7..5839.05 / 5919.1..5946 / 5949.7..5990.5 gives 0.042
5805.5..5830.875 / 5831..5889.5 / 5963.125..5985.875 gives 0.069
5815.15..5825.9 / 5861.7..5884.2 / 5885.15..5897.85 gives -0.193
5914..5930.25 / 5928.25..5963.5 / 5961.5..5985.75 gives -0.016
